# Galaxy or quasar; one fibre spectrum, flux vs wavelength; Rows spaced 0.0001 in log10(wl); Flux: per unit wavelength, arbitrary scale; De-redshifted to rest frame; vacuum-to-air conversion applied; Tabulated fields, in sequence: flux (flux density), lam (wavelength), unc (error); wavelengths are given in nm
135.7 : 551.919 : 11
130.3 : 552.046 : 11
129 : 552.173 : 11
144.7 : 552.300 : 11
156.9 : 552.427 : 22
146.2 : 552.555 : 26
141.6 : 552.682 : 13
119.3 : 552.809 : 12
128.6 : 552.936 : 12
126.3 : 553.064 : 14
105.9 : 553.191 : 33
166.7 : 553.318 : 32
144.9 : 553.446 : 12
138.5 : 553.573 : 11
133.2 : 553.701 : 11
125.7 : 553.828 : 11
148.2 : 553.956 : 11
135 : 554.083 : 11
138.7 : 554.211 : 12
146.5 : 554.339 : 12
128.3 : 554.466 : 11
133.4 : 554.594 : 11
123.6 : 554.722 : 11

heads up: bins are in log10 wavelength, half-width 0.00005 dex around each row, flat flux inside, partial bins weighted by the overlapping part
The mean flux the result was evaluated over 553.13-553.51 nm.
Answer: 139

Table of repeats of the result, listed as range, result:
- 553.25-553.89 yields 142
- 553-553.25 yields 116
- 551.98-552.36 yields 135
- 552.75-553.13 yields 125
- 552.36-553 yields 139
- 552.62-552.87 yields 131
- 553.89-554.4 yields 142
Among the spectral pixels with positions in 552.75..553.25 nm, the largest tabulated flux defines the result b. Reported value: 128.6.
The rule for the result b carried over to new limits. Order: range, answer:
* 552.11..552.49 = 156.9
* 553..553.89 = 166.7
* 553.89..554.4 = 148.2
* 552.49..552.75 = 146.2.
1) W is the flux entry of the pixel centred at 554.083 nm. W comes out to 135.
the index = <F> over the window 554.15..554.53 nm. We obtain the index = 138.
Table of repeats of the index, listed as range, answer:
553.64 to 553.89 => 130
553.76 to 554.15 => 136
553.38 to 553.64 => 141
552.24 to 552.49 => 151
